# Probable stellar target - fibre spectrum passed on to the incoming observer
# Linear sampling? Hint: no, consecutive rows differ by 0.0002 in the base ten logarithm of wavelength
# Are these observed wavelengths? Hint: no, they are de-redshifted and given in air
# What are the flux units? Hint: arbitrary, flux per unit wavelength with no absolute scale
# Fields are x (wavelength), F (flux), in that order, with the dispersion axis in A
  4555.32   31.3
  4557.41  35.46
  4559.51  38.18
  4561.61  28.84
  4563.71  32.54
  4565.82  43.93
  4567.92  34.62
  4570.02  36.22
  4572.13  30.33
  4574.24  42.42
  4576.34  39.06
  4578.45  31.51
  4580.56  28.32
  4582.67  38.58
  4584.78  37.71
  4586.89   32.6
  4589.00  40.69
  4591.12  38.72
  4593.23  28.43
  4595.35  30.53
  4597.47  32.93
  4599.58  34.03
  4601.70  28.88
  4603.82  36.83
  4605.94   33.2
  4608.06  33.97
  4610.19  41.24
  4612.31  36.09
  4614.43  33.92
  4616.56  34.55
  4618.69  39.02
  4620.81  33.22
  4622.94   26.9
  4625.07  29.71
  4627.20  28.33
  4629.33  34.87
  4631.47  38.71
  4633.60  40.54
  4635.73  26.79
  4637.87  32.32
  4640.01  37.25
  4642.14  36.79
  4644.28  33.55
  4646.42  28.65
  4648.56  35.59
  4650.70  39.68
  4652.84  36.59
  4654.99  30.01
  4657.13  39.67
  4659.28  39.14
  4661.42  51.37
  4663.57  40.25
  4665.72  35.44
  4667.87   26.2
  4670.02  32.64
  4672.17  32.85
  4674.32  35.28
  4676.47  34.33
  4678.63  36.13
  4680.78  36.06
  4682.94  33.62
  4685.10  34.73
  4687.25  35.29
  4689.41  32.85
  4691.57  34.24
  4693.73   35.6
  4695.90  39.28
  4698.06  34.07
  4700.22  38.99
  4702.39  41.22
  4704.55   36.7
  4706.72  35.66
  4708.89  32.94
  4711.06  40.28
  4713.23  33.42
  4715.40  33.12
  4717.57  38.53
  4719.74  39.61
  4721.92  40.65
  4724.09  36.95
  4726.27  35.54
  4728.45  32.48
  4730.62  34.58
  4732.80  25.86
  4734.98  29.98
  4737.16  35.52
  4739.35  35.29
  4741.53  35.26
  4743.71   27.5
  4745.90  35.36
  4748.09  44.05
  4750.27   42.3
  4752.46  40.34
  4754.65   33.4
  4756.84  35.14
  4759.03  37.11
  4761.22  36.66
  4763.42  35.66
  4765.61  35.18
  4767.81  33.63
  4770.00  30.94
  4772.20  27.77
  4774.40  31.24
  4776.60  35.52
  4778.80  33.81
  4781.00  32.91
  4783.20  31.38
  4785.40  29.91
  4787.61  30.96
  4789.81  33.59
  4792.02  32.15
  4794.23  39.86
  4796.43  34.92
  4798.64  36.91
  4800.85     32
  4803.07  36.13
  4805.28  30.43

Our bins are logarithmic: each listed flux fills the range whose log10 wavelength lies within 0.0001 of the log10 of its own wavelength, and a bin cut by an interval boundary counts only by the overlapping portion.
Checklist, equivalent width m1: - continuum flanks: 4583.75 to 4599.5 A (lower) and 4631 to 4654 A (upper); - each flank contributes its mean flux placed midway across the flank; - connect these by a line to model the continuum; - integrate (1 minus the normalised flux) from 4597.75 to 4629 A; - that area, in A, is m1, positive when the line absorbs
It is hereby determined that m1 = 1.02 A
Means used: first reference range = 34.5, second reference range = 35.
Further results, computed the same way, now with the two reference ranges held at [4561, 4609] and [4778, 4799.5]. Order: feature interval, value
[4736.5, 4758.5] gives -1.72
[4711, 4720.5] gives -0.72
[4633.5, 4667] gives -1.97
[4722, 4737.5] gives 0.25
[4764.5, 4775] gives 0.60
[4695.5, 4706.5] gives -1.21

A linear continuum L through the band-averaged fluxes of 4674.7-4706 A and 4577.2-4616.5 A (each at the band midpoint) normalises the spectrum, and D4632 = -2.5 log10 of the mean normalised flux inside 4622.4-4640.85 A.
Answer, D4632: 0.06 mag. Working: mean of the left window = 34.4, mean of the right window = 35.9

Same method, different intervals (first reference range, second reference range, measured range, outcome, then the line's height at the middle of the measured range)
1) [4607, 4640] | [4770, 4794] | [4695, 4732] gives -0.11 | 33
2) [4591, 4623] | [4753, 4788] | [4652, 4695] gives -0.06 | 33.7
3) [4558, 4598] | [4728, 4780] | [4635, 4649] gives 0.06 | 34.8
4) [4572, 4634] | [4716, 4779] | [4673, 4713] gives -0.03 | 34.8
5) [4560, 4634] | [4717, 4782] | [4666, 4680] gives 0.05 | 34.8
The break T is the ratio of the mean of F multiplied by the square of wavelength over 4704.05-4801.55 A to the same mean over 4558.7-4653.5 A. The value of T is 1.07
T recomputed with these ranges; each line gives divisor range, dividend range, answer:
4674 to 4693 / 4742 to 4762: 1.09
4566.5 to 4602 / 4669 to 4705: 1.07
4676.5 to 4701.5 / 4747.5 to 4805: 1.01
